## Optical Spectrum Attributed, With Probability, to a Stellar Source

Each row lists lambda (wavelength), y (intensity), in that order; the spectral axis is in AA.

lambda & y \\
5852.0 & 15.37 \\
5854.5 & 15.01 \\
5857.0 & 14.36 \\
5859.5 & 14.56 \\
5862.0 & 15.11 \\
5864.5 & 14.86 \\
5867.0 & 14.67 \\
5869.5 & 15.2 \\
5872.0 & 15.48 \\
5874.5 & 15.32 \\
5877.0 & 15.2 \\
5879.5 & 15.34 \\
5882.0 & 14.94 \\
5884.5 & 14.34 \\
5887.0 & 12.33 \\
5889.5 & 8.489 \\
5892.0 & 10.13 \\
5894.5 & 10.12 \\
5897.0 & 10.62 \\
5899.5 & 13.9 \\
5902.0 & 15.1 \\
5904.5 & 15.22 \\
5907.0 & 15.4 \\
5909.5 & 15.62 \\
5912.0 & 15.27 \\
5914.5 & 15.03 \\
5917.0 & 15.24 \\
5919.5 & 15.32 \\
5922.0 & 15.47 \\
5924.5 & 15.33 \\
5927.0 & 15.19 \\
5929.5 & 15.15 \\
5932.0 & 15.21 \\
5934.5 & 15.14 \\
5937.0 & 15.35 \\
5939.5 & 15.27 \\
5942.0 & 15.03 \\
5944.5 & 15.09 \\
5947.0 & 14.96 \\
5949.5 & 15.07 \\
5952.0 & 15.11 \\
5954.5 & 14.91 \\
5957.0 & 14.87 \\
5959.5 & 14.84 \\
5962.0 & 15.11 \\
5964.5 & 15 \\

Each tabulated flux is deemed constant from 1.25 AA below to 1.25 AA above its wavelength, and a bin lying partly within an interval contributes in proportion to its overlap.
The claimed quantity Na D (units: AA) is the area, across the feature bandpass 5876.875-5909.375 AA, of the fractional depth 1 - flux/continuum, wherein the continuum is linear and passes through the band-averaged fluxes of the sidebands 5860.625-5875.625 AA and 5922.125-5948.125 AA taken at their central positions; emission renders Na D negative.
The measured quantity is 4.2 AA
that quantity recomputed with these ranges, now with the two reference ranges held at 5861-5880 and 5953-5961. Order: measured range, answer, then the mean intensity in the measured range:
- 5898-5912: 0.05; 15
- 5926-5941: -0.26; 15.2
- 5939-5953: -0.15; 15.1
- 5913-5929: -0.28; 15.3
